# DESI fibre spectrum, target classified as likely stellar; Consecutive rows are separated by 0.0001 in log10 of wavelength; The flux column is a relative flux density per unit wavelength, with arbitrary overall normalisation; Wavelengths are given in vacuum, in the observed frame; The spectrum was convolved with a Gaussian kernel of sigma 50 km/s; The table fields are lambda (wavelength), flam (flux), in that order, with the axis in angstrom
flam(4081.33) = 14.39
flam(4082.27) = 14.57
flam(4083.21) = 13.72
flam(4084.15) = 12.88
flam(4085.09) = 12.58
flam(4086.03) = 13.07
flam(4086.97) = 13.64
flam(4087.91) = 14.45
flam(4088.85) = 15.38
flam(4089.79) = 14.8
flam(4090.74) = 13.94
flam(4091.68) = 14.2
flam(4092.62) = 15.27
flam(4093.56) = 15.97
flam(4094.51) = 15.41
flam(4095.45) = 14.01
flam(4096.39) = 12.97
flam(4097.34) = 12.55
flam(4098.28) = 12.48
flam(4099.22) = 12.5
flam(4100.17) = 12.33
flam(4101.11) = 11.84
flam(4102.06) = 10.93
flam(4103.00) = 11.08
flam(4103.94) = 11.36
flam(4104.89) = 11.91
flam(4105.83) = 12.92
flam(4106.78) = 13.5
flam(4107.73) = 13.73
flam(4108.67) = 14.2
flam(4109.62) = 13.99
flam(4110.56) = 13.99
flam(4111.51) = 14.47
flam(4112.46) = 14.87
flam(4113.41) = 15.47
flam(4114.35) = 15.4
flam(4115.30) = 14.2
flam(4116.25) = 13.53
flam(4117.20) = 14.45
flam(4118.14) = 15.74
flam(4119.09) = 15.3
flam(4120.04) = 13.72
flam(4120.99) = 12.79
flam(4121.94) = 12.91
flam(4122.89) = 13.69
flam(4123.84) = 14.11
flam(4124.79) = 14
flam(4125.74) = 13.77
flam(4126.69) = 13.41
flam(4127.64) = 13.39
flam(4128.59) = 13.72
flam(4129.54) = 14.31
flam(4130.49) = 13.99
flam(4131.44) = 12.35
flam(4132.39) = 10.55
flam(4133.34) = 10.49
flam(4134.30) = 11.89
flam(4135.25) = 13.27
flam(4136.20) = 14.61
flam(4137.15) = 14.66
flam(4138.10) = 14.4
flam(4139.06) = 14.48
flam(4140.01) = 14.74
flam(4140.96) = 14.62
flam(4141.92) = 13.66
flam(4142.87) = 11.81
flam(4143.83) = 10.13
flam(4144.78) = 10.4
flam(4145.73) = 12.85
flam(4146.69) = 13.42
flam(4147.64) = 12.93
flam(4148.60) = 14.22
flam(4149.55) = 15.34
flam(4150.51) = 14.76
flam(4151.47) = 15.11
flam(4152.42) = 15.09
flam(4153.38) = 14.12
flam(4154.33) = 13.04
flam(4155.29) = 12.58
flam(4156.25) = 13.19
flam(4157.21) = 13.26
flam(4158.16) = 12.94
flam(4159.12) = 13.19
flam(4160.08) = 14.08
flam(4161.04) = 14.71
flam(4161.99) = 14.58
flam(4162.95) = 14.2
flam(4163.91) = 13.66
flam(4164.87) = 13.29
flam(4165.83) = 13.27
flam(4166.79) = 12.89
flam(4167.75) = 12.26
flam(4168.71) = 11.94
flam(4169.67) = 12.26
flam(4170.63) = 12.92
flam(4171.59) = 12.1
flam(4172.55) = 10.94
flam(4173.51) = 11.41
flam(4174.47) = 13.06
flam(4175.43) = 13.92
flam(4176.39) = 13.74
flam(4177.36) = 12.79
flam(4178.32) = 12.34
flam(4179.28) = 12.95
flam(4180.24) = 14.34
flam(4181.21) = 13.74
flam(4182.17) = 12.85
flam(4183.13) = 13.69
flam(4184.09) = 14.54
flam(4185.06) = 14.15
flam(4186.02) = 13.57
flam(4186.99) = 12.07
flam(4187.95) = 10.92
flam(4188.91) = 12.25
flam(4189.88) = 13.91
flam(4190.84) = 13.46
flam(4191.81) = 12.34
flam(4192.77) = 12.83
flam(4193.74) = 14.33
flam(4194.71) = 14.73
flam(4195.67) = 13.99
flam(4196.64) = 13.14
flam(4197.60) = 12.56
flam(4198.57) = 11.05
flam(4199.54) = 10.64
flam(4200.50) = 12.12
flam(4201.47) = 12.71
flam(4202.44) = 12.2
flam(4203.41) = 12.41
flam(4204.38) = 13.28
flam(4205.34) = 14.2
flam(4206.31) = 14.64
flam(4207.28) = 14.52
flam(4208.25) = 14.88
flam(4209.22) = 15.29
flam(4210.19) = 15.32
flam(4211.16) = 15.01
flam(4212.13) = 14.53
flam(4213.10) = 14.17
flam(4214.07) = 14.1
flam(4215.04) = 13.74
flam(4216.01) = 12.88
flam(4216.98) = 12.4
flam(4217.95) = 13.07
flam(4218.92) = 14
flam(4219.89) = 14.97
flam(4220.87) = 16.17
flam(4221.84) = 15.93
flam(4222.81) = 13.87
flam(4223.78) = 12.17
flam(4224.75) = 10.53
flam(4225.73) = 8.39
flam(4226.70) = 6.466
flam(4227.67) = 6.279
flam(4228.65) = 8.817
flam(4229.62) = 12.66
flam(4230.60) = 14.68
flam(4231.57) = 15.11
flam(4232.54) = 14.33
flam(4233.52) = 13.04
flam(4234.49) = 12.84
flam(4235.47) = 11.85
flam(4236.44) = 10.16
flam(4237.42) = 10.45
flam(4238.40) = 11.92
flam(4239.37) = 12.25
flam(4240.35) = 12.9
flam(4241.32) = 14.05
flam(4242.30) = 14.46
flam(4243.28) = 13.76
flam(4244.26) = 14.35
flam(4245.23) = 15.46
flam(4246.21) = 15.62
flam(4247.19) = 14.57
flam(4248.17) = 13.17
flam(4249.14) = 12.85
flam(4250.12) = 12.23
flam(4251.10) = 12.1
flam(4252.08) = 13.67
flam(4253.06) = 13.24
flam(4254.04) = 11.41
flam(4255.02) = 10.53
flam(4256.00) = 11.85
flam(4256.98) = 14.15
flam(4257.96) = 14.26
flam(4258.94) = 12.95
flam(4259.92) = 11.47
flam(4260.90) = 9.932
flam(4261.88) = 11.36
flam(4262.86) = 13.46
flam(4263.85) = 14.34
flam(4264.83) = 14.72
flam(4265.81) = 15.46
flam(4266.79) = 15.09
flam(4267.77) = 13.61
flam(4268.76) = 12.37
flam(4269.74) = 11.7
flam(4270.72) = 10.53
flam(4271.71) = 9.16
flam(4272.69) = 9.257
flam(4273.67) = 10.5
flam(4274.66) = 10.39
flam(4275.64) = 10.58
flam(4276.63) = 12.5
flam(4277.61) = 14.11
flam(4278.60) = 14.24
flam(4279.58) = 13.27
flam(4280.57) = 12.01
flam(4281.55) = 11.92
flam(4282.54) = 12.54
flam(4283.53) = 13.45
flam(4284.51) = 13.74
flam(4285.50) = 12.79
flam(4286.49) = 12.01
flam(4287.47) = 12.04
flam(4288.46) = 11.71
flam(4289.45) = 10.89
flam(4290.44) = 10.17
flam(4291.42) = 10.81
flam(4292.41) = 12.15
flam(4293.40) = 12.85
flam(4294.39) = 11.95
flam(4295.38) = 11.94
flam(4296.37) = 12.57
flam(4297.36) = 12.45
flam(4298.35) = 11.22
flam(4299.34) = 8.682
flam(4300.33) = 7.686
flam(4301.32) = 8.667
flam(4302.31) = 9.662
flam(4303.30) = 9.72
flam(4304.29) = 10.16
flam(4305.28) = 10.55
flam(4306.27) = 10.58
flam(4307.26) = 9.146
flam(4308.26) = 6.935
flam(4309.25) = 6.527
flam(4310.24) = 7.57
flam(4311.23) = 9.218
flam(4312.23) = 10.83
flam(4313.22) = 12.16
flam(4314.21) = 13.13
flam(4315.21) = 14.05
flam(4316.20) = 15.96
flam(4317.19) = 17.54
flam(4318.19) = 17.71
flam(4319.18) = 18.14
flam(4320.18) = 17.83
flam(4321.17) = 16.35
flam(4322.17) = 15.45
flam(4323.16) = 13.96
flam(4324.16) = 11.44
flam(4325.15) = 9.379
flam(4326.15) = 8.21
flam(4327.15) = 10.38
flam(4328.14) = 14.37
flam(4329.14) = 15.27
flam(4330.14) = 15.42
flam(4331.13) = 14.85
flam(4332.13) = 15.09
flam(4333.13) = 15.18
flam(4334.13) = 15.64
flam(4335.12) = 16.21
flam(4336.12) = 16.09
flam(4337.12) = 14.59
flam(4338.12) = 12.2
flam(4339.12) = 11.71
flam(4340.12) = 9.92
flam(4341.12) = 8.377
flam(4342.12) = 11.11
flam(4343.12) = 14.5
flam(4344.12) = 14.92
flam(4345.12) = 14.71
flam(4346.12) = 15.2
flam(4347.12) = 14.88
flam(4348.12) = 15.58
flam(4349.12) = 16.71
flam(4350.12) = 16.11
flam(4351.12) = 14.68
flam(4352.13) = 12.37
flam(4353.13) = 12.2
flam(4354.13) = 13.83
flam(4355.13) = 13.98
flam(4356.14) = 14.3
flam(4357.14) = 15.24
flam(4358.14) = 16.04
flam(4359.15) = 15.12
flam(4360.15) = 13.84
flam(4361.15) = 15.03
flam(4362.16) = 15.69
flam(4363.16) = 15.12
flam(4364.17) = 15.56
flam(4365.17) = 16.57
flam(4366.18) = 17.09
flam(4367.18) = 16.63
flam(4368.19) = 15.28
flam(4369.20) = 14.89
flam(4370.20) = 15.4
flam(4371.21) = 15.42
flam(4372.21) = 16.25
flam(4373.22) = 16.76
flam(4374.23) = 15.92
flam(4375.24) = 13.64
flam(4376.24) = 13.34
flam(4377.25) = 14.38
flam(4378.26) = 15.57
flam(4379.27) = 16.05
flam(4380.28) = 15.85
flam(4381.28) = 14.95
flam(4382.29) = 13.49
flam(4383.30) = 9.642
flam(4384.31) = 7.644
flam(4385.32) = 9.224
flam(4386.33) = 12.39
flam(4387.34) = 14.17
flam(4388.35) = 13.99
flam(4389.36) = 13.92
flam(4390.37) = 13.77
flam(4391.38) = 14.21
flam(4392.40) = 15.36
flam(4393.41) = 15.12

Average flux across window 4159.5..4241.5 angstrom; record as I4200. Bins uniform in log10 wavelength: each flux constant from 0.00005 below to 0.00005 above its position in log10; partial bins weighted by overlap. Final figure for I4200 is 13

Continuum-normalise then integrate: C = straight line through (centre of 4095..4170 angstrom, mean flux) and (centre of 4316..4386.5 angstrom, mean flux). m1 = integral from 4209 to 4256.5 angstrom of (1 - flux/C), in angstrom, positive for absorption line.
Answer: 3.2 angstrom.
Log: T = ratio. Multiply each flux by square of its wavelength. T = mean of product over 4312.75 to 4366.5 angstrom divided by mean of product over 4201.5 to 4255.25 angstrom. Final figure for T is 1.2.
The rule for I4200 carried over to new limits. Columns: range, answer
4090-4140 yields 13.6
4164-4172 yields 12.7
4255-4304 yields 11.9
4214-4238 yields 12.3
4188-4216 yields 13.5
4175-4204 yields 13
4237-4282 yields 12.7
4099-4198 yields 13.3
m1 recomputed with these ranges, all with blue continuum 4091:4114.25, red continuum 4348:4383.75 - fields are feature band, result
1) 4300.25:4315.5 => 5.05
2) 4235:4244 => 1.12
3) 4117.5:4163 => 0.40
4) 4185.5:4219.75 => 1.61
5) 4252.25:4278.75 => 3.79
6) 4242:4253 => 0.37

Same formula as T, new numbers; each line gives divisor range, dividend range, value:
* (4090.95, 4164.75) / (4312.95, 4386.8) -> 1.17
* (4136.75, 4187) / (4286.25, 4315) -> 0.84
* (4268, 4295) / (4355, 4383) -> 1.34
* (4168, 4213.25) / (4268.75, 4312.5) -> 0.87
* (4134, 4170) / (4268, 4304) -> 0.91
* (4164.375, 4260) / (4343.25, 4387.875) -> 1.21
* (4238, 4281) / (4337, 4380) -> 1.20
